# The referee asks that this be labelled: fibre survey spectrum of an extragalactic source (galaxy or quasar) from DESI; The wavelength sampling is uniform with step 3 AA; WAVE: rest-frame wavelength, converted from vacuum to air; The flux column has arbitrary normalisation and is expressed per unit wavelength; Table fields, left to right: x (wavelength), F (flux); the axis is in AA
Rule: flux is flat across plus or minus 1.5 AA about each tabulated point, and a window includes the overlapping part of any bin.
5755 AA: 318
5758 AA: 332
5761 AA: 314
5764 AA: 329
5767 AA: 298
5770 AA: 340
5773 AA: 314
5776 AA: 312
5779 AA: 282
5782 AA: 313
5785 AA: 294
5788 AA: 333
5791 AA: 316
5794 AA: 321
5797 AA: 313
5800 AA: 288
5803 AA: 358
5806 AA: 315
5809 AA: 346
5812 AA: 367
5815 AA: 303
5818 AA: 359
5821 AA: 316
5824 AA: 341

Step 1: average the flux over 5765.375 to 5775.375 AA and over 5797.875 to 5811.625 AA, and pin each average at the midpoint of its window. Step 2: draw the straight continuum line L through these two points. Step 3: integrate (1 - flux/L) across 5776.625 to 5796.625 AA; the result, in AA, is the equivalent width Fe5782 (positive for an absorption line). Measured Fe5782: 0.79 AA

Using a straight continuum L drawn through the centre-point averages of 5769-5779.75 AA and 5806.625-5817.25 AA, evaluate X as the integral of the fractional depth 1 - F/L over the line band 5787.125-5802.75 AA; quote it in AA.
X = 0.46 AA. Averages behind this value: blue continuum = 313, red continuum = 338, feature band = 317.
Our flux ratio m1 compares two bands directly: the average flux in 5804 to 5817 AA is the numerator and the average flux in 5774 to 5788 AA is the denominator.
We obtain 1.10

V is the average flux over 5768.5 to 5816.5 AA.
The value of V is 320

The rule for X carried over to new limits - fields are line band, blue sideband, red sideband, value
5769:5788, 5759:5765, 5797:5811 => 0.8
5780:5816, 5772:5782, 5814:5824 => -0.6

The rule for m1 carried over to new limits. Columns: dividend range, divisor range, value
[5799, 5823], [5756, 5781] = 1.06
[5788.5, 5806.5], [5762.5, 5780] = 1.02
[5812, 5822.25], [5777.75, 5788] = 1.10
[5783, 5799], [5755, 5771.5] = 0.98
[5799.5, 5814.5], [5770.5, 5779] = 1.08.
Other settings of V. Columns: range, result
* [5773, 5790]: 308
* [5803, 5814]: 343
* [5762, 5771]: 321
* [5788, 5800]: 315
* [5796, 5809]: 322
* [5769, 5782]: 311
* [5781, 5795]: 315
